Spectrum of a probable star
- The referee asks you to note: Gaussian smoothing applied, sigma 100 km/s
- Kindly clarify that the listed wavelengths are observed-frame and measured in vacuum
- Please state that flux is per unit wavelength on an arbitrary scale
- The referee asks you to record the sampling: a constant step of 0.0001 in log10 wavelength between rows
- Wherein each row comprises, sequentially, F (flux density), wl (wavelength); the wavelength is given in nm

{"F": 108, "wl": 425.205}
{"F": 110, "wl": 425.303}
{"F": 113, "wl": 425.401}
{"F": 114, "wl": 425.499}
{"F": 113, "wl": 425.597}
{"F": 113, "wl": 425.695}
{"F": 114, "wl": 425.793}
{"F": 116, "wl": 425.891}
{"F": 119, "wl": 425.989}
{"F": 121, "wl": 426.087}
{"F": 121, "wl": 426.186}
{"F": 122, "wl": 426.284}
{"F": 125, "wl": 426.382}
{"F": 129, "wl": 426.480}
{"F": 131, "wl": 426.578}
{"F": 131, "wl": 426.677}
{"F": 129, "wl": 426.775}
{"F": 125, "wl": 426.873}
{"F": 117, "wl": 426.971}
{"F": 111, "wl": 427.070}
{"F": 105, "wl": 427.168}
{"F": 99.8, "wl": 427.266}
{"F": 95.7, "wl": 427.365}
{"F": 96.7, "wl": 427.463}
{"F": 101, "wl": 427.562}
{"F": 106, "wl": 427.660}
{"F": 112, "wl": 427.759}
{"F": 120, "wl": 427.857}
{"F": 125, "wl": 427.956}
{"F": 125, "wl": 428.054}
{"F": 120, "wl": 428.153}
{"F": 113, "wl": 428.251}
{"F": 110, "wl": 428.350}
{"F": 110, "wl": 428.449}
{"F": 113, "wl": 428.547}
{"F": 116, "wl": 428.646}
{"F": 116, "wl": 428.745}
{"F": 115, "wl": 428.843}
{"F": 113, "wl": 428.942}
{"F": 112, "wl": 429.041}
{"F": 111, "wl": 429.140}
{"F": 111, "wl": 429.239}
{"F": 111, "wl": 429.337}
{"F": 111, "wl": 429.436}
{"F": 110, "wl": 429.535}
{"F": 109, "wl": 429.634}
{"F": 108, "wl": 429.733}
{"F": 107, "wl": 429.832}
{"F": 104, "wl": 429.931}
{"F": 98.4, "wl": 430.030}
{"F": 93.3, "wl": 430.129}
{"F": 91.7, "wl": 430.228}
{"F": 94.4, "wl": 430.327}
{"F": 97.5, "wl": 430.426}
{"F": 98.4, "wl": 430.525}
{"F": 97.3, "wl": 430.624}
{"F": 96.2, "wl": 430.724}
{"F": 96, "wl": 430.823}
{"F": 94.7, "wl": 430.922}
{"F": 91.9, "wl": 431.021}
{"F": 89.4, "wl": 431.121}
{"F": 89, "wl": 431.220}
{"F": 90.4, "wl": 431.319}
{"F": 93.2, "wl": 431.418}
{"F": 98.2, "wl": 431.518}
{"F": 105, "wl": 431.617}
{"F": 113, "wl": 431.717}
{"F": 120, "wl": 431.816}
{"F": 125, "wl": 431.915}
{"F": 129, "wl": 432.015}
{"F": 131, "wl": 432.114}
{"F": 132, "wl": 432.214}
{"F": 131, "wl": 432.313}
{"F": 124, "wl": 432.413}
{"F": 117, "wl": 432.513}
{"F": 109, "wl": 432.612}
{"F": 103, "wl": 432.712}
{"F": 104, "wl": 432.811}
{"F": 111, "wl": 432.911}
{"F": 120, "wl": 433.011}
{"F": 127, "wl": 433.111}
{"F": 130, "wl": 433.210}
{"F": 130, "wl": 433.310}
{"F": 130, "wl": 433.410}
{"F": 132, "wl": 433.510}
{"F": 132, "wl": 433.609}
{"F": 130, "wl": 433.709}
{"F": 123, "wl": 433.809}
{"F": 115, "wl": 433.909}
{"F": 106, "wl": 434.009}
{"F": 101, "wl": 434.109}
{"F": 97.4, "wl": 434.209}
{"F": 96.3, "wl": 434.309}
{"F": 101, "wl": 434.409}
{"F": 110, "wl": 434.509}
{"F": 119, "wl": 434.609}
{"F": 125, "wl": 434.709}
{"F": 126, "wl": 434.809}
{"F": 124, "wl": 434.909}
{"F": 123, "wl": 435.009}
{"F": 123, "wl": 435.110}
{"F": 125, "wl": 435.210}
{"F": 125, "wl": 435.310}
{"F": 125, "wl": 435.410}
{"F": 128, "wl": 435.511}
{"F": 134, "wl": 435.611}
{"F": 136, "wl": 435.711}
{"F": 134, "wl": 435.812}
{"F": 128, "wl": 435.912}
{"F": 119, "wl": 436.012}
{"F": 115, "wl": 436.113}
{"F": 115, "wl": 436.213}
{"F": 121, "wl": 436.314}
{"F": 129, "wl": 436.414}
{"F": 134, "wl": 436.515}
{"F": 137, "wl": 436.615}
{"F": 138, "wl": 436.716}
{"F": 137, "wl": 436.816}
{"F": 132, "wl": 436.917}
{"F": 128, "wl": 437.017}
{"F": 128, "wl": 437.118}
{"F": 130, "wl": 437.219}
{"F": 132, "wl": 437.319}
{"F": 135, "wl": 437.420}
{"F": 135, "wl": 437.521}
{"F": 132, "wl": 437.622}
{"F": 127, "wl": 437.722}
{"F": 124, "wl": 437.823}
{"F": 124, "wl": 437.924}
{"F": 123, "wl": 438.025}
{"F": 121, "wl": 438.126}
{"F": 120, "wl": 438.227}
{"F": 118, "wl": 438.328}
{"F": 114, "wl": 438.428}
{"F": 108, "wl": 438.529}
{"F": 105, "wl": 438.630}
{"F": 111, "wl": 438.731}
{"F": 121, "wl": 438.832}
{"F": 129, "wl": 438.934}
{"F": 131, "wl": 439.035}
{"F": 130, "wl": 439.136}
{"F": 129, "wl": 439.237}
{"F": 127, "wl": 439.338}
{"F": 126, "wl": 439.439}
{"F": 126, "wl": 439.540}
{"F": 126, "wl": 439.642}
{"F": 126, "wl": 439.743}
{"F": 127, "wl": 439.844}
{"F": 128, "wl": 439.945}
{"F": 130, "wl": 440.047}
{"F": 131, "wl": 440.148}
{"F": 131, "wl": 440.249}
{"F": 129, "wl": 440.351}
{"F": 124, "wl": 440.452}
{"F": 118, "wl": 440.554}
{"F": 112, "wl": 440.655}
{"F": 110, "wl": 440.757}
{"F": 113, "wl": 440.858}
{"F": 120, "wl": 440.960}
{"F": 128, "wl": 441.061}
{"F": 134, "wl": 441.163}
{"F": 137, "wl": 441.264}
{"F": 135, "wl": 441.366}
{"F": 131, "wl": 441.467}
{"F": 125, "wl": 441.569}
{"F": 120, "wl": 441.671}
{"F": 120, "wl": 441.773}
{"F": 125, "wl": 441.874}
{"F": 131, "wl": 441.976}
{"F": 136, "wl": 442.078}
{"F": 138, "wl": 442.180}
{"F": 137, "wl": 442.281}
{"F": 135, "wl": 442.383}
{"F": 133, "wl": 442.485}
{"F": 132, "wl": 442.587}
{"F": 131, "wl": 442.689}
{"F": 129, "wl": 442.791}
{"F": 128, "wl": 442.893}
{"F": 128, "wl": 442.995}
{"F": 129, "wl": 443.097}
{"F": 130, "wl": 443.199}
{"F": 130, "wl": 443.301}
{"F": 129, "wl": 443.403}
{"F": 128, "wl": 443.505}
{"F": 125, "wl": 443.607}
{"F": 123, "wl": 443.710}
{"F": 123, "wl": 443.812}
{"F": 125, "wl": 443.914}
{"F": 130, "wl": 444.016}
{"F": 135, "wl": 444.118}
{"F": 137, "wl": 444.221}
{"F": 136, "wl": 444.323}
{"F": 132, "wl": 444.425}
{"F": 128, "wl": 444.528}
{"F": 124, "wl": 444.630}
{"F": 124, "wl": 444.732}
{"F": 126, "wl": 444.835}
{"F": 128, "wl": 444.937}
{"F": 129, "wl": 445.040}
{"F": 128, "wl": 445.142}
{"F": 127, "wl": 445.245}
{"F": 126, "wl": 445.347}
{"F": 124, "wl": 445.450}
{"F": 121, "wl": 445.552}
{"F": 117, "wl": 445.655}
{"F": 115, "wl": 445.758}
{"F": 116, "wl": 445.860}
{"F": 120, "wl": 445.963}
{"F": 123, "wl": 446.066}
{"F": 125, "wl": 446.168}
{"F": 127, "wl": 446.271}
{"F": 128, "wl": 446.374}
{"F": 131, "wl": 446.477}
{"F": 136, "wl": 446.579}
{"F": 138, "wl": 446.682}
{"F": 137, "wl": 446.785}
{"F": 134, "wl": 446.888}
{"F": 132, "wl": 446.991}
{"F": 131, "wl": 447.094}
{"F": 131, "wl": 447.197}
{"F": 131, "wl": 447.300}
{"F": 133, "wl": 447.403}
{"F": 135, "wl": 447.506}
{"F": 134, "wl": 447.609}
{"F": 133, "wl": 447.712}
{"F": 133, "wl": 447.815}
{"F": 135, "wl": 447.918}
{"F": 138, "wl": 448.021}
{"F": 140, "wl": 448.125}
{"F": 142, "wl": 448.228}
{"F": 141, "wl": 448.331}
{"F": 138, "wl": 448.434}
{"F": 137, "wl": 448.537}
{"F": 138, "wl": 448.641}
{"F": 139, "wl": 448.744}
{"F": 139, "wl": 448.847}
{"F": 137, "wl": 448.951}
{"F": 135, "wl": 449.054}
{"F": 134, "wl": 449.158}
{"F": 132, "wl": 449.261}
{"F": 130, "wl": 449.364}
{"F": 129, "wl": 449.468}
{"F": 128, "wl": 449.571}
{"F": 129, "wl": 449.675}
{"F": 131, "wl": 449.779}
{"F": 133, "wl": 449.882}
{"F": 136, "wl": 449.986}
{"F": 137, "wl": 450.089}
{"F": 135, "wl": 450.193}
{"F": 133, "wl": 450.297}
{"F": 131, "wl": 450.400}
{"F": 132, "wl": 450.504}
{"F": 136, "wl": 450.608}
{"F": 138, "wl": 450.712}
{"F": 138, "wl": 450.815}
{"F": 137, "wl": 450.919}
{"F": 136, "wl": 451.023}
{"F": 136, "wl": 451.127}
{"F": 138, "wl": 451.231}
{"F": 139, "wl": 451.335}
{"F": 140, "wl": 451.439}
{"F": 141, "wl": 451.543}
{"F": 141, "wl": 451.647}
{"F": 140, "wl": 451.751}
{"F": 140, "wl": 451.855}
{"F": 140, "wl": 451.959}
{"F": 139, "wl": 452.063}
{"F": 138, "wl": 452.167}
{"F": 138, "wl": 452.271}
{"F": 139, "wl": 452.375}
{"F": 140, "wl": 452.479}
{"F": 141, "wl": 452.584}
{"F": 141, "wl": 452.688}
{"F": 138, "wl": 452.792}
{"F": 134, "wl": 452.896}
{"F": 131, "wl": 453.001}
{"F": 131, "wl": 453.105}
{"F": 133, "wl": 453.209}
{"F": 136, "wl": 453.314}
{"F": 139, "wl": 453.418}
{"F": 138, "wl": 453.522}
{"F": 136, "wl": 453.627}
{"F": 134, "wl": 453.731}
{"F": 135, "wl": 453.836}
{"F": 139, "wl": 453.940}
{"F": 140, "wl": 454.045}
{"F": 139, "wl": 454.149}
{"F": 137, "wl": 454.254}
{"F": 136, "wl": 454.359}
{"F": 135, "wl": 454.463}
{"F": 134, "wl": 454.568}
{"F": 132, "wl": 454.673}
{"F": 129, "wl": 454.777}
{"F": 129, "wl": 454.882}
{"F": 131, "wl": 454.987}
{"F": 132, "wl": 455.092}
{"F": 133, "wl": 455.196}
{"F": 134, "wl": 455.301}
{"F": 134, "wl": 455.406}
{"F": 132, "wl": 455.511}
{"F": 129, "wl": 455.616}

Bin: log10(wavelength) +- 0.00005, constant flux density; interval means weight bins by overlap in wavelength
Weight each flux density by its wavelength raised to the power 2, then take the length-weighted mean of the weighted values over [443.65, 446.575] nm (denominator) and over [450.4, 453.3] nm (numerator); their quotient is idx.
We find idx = 1.12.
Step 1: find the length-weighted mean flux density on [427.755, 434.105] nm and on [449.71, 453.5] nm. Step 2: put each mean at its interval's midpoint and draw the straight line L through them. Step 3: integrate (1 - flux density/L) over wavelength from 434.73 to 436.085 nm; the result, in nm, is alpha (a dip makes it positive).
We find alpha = -0.11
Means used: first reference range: 112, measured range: 127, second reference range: 137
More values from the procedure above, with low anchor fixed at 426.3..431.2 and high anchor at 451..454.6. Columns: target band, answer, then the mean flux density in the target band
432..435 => -0.11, 119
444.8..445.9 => 0.05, 123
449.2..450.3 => 0.02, 132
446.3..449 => -0.08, 135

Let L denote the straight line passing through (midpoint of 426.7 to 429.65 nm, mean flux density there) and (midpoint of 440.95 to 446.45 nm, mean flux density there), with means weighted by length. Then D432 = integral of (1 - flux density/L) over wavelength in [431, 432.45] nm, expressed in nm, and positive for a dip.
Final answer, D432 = 0.063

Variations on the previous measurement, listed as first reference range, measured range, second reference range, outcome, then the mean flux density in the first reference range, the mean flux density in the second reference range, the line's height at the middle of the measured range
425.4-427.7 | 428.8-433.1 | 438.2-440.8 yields 0.39 nm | 115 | 123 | 118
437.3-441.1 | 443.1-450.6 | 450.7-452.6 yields 0.12 nm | 124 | 139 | 133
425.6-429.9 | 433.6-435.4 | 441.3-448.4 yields 0.06 nm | 114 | 130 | 120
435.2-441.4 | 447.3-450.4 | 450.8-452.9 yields 0.03 nm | 126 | 139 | 136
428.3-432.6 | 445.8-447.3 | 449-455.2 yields -0.01 nm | 108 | 136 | 128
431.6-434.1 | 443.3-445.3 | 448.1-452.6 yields 0.04 nm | 121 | 137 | 131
